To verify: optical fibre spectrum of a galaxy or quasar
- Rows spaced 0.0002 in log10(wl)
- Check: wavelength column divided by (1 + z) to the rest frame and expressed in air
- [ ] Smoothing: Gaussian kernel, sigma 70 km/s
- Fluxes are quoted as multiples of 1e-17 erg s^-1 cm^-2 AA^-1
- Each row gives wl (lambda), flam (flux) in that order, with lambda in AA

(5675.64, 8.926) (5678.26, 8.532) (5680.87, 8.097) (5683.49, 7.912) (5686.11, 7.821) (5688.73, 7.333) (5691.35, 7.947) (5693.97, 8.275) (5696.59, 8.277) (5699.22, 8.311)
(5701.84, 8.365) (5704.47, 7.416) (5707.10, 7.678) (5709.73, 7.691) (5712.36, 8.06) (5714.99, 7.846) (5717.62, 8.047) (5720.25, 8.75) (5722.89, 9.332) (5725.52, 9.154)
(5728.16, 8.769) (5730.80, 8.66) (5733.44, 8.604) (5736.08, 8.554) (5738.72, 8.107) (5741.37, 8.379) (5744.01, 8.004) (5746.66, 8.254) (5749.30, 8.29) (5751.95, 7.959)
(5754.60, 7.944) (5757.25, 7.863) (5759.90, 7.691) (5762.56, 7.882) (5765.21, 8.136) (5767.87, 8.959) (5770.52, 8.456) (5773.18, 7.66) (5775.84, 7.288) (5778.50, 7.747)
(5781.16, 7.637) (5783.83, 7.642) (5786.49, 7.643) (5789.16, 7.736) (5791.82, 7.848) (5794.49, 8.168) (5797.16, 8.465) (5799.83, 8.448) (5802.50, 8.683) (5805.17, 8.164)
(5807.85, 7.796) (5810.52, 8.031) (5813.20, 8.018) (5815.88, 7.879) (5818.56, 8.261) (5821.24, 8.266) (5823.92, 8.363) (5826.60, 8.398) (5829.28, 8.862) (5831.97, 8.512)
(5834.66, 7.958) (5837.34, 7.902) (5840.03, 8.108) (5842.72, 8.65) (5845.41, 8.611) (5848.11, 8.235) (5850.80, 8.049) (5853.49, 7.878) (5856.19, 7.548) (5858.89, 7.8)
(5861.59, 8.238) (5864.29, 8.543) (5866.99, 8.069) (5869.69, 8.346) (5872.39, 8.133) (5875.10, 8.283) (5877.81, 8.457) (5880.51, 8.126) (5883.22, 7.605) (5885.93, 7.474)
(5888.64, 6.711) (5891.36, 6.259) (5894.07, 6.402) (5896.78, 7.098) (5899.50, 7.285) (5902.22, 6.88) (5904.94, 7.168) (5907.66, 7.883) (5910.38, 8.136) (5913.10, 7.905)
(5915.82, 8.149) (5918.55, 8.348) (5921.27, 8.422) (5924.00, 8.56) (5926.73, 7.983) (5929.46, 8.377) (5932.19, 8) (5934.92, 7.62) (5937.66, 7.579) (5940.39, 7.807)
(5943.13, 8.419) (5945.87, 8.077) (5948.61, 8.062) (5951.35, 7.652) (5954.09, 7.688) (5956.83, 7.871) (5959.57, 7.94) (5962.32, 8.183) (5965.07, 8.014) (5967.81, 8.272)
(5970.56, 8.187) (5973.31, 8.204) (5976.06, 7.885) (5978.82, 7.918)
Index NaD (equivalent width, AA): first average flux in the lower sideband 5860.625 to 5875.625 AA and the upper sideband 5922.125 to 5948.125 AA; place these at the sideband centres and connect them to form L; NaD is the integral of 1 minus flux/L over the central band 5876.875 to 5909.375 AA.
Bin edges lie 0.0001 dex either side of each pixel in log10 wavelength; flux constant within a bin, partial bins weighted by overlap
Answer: 3.6 AA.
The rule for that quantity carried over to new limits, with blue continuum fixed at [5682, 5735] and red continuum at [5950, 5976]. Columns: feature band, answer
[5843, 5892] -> 0.8 AA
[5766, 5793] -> 1.0 AA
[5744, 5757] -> 0.2 AA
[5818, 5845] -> -0.8 AA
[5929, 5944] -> 0.2 AA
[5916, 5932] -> -0.5 AA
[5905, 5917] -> 0.2 AA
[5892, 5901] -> 1.3 AA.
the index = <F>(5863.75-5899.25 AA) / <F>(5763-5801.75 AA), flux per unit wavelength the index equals 0.95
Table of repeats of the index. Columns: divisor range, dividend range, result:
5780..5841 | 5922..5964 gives 0.98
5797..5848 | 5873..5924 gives 0.92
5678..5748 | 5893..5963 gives 0.95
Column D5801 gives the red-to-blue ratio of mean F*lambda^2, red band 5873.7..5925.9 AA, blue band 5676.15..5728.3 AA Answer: 1.0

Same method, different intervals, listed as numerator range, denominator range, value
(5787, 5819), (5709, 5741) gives 0.98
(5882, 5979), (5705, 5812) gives 1.01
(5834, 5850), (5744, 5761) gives 1.06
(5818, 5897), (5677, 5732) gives 1.03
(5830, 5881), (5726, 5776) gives 1.03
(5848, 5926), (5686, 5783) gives 1.01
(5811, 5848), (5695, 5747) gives 1.03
